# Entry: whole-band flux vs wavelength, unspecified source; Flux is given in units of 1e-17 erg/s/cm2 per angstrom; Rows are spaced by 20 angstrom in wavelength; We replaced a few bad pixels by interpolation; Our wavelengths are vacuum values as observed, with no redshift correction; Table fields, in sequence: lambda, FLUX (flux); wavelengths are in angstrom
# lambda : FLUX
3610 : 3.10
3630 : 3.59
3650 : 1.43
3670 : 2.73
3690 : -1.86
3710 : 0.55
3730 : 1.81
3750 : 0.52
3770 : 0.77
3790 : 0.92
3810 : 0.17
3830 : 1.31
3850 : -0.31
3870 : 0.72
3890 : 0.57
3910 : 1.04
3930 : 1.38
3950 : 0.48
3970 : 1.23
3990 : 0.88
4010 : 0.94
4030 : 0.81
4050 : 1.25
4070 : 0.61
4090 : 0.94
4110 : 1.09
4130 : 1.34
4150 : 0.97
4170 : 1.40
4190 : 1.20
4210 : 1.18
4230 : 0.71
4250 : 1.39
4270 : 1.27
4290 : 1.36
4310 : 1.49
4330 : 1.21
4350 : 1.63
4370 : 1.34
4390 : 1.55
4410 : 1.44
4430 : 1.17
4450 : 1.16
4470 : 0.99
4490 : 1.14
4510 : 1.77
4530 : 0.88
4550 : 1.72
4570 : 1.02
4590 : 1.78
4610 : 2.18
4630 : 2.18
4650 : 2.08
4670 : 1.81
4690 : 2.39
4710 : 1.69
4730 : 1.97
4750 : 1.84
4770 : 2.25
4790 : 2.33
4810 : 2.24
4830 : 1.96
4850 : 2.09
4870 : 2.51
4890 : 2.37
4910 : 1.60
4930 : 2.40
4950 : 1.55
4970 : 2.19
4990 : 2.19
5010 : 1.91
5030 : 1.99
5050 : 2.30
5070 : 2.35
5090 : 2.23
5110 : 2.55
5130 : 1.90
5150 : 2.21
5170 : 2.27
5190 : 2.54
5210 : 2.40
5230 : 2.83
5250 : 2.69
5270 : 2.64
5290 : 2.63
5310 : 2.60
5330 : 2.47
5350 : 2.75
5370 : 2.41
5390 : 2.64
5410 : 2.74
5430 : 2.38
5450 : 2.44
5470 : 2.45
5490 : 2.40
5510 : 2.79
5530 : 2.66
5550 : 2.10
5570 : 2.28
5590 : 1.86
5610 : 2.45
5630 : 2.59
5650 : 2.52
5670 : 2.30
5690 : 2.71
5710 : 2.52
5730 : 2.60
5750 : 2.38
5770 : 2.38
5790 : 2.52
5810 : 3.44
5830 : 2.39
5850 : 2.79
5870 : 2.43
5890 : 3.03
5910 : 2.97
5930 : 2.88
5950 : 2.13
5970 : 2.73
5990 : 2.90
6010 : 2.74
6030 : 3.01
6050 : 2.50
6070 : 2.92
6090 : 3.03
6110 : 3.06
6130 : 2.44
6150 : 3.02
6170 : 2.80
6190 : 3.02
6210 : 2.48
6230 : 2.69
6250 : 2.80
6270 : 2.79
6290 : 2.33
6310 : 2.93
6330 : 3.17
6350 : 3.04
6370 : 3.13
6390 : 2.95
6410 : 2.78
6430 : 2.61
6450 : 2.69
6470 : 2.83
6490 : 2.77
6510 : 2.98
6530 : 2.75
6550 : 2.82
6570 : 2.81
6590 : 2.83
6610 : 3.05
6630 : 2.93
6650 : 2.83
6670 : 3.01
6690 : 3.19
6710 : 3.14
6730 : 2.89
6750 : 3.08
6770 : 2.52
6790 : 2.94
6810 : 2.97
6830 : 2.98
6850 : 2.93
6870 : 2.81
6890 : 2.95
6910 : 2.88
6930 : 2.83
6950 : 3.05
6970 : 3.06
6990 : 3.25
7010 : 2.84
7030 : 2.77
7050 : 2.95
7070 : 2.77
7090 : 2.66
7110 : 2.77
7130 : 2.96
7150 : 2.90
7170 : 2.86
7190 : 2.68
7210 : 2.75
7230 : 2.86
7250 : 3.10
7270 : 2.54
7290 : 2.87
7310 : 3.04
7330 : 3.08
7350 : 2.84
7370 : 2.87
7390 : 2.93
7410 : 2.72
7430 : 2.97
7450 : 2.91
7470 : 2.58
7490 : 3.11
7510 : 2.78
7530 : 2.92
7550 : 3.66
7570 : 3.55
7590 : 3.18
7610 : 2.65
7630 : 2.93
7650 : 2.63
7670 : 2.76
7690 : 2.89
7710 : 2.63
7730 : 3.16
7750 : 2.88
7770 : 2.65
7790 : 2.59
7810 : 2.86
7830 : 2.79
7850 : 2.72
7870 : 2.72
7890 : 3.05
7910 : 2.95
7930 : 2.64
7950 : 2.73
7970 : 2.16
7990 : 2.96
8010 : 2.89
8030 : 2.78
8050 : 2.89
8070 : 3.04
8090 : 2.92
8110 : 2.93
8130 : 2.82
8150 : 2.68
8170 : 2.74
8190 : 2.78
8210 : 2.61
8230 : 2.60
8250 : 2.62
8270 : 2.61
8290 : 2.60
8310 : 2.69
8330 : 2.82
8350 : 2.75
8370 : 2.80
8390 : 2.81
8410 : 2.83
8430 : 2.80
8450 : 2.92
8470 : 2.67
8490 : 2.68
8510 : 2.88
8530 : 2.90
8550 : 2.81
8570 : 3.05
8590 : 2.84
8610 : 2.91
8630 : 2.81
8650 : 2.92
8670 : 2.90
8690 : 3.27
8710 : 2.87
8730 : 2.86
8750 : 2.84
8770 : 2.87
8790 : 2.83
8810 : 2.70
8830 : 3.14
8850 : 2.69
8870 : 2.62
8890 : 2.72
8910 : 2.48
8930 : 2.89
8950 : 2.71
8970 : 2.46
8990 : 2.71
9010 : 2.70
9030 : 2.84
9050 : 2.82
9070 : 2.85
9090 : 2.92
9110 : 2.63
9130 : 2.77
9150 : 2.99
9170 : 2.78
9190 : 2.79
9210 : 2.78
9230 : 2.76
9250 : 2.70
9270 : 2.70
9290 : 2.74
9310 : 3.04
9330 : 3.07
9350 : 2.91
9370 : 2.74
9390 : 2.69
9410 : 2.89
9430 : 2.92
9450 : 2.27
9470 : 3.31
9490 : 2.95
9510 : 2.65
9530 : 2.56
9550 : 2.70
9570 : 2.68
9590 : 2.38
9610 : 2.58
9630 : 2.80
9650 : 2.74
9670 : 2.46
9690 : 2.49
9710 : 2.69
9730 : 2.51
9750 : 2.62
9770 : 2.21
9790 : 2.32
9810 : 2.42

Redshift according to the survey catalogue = 0.15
